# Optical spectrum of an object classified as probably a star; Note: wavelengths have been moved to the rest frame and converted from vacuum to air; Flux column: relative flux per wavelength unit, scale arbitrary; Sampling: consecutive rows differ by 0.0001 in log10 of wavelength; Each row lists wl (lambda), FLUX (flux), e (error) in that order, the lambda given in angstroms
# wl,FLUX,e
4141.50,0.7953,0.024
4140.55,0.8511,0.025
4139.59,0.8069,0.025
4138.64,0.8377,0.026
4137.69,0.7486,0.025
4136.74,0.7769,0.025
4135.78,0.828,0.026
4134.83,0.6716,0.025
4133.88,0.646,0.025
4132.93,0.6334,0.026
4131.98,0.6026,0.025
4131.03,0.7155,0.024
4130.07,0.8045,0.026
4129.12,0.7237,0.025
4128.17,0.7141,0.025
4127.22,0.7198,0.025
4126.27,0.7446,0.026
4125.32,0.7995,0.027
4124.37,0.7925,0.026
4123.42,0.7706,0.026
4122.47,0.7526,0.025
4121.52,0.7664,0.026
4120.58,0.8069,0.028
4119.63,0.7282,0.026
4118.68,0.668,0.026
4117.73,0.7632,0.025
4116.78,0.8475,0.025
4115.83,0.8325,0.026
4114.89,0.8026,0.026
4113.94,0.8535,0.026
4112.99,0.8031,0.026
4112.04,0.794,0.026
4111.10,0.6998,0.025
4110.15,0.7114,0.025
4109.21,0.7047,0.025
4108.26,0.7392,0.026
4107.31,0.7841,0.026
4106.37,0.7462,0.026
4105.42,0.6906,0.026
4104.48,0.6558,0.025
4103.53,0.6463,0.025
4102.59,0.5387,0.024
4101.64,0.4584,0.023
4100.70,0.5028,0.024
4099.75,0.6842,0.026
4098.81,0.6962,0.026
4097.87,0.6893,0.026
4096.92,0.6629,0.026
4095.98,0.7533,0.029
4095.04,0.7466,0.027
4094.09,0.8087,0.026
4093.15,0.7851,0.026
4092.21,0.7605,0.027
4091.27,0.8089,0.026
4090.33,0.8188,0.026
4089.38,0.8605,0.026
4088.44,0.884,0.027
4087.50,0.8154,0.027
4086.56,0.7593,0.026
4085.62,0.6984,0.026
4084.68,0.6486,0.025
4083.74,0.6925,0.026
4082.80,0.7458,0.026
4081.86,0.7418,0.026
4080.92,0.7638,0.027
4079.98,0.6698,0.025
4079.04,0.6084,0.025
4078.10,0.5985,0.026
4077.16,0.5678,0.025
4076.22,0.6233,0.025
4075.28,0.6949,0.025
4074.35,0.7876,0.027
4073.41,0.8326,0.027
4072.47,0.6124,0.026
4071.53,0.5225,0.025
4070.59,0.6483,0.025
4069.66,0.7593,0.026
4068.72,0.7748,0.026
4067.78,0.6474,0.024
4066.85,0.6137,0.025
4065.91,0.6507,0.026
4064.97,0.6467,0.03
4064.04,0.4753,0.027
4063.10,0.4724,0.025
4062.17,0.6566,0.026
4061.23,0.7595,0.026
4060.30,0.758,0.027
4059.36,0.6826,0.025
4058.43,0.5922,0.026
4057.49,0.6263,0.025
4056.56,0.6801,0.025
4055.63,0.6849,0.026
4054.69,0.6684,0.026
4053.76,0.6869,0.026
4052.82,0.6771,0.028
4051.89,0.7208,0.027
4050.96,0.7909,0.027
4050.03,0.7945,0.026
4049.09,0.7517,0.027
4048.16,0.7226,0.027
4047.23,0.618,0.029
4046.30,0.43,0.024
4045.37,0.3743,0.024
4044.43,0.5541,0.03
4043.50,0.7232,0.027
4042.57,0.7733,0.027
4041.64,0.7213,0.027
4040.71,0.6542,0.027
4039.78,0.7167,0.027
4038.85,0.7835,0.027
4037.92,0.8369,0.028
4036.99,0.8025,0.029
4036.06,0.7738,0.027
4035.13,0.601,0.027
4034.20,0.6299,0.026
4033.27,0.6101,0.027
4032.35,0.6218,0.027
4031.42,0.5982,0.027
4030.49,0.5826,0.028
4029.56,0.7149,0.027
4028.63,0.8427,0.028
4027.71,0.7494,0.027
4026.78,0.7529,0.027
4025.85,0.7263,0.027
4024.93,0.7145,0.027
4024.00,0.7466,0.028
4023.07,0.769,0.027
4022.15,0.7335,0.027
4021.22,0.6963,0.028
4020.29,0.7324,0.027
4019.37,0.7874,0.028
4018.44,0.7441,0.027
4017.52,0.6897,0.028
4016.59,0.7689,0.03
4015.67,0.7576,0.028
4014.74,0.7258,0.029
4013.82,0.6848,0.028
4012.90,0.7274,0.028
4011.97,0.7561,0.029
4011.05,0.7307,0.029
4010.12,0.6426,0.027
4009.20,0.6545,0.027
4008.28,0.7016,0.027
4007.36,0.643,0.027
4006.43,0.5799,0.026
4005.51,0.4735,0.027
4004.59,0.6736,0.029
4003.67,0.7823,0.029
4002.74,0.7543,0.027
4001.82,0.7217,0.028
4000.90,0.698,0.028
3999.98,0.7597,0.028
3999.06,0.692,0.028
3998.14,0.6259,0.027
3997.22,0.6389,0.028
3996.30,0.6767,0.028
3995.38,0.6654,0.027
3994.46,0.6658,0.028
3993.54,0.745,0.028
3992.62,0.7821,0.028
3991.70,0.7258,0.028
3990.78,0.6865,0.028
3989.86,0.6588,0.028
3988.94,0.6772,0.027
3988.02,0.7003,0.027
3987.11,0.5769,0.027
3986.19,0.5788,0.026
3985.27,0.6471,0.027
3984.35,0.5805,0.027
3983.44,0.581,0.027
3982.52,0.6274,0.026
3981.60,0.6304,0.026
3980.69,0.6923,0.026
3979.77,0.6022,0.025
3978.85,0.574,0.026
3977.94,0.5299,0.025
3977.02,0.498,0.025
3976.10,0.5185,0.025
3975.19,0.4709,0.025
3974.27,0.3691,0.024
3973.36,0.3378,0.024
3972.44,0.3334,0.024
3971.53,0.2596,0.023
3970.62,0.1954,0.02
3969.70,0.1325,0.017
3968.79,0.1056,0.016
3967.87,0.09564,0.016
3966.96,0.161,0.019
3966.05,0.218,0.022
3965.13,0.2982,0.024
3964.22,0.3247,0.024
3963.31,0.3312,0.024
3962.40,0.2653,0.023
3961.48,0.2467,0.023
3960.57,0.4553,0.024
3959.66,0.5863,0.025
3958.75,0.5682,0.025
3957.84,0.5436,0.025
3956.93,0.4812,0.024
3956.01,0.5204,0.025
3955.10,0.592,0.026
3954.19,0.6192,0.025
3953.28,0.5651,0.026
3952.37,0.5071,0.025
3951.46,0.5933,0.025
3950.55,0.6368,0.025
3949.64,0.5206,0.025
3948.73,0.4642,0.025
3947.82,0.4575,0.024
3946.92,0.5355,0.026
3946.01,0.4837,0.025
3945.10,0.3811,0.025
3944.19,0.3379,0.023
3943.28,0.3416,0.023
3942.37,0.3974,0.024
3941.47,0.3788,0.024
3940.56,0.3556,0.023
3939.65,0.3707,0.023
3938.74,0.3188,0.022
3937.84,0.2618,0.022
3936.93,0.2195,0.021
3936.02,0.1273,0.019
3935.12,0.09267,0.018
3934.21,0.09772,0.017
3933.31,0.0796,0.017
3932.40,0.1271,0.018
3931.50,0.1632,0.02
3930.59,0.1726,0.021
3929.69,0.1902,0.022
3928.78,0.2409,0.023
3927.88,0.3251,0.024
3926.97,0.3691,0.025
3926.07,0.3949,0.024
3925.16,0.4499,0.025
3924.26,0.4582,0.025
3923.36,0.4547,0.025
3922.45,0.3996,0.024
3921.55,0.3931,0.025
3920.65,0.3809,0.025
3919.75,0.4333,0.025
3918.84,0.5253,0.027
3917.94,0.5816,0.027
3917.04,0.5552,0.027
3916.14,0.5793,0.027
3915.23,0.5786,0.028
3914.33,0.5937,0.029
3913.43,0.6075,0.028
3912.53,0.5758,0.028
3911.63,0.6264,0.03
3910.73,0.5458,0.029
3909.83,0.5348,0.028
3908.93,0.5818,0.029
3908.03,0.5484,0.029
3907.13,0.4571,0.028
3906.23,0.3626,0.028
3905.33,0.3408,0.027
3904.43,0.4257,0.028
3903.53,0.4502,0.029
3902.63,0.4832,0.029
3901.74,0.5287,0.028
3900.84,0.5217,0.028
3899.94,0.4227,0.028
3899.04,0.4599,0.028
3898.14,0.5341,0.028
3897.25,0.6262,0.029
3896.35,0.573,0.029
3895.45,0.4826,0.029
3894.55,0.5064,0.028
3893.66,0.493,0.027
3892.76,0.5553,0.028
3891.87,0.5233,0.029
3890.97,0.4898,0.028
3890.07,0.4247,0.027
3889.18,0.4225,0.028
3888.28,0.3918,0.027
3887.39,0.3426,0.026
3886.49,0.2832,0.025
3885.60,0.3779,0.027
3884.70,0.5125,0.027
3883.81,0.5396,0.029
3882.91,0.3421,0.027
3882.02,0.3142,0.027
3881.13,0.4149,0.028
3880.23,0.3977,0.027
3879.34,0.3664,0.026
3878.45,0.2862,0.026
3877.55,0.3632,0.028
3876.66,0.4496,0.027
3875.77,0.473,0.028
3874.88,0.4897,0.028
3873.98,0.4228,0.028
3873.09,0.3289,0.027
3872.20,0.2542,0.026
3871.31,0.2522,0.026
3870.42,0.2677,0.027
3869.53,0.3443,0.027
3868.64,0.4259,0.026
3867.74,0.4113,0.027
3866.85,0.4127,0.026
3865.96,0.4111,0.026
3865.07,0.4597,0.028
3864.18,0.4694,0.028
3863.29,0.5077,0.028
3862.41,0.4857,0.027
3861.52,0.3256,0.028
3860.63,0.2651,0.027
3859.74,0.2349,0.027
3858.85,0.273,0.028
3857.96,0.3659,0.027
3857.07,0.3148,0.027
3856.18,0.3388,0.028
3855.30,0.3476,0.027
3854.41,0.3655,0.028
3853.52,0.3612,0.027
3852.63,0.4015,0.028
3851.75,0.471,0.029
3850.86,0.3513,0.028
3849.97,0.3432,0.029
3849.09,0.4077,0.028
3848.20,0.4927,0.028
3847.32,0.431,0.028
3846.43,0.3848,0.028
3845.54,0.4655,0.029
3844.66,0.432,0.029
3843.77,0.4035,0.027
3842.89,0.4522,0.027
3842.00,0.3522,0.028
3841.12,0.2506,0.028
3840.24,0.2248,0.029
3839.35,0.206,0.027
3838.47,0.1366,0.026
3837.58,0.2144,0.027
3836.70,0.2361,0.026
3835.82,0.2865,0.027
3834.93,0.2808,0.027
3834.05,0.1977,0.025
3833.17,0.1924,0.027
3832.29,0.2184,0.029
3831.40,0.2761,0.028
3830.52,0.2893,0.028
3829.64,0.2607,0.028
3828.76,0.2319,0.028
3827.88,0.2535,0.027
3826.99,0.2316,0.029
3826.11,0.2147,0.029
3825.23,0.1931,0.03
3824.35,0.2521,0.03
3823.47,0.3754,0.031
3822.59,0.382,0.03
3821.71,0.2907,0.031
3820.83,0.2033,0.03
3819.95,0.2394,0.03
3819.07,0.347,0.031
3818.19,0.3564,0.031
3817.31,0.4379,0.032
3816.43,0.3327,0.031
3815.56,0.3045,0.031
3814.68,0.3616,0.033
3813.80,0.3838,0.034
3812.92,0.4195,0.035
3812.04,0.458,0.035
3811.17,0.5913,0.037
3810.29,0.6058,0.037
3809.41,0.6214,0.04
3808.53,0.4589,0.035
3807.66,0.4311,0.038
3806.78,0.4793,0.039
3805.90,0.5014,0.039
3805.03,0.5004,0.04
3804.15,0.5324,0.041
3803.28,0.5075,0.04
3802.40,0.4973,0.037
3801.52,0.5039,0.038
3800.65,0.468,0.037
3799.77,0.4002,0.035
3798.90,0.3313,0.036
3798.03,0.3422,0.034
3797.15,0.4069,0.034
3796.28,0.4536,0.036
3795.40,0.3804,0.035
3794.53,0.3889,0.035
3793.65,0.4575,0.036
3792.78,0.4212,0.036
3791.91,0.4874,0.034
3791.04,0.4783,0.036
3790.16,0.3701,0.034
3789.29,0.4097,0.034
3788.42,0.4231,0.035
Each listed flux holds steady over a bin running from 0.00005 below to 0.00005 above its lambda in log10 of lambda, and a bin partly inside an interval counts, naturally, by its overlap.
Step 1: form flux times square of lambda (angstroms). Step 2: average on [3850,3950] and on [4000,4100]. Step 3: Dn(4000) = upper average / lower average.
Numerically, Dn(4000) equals 1.9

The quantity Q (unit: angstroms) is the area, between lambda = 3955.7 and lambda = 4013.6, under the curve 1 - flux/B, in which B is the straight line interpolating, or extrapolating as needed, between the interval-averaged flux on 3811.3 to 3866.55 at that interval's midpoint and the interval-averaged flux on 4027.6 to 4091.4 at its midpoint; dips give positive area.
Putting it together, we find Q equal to 2.8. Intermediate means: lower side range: 0.332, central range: 0.544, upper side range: 0.686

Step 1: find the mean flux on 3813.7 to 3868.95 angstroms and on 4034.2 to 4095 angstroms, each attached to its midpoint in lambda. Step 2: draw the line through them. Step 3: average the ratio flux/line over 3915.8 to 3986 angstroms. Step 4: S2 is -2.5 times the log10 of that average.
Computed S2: 0.26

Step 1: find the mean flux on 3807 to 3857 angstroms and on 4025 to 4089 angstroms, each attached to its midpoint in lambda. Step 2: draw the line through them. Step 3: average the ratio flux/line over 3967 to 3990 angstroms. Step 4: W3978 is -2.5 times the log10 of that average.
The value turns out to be 0.202 mag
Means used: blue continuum 0.341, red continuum 0.683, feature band 0.471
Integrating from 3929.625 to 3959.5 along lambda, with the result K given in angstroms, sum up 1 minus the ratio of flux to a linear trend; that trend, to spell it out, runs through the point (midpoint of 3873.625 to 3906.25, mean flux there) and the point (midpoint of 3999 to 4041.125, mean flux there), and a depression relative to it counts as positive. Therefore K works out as 9.5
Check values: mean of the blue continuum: 0.444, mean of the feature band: 0.384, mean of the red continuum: 0.708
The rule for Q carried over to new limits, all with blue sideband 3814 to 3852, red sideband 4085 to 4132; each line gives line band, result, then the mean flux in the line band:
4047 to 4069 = -0.4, 0.673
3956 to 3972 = 6.1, 0.316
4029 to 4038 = -0.7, 0.672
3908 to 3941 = 4.5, 0.384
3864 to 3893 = -1.5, 0.399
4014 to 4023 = -2.1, 0.737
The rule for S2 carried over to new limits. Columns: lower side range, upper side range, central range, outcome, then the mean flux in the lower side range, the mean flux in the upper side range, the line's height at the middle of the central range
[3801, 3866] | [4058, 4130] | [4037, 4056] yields -0.064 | 0.36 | 0.712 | 0.648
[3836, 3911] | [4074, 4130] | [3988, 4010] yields -0.172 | 0.404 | 0.728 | 0.582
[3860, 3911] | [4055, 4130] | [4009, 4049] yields -0.122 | 0.432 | 0.71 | 0.625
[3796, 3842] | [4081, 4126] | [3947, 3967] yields 0.166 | 0.349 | 0.739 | 0.538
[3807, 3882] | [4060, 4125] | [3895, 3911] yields -0.132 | 0.352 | 0.711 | 0.437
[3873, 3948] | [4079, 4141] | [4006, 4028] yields -0.218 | 0.414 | 0.737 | 0.587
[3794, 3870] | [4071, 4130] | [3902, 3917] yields -0.109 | 0.366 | 0.725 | 0.469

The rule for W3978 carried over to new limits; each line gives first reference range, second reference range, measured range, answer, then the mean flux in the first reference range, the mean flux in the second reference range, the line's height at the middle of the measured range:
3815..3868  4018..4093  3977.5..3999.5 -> -0.121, 0.328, 0.695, 0.58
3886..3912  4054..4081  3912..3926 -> -0.003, 0.48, 0.657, 0.501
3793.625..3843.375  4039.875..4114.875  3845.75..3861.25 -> 0.101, 0.353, 0.69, 0.399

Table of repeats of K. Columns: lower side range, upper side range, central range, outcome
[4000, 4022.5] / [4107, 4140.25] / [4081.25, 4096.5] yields -0.65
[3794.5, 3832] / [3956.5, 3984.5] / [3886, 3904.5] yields -3.74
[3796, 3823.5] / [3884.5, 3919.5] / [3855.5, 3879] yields 4.98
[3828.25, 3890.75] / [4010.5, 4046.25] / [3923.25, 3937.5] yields 7.29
